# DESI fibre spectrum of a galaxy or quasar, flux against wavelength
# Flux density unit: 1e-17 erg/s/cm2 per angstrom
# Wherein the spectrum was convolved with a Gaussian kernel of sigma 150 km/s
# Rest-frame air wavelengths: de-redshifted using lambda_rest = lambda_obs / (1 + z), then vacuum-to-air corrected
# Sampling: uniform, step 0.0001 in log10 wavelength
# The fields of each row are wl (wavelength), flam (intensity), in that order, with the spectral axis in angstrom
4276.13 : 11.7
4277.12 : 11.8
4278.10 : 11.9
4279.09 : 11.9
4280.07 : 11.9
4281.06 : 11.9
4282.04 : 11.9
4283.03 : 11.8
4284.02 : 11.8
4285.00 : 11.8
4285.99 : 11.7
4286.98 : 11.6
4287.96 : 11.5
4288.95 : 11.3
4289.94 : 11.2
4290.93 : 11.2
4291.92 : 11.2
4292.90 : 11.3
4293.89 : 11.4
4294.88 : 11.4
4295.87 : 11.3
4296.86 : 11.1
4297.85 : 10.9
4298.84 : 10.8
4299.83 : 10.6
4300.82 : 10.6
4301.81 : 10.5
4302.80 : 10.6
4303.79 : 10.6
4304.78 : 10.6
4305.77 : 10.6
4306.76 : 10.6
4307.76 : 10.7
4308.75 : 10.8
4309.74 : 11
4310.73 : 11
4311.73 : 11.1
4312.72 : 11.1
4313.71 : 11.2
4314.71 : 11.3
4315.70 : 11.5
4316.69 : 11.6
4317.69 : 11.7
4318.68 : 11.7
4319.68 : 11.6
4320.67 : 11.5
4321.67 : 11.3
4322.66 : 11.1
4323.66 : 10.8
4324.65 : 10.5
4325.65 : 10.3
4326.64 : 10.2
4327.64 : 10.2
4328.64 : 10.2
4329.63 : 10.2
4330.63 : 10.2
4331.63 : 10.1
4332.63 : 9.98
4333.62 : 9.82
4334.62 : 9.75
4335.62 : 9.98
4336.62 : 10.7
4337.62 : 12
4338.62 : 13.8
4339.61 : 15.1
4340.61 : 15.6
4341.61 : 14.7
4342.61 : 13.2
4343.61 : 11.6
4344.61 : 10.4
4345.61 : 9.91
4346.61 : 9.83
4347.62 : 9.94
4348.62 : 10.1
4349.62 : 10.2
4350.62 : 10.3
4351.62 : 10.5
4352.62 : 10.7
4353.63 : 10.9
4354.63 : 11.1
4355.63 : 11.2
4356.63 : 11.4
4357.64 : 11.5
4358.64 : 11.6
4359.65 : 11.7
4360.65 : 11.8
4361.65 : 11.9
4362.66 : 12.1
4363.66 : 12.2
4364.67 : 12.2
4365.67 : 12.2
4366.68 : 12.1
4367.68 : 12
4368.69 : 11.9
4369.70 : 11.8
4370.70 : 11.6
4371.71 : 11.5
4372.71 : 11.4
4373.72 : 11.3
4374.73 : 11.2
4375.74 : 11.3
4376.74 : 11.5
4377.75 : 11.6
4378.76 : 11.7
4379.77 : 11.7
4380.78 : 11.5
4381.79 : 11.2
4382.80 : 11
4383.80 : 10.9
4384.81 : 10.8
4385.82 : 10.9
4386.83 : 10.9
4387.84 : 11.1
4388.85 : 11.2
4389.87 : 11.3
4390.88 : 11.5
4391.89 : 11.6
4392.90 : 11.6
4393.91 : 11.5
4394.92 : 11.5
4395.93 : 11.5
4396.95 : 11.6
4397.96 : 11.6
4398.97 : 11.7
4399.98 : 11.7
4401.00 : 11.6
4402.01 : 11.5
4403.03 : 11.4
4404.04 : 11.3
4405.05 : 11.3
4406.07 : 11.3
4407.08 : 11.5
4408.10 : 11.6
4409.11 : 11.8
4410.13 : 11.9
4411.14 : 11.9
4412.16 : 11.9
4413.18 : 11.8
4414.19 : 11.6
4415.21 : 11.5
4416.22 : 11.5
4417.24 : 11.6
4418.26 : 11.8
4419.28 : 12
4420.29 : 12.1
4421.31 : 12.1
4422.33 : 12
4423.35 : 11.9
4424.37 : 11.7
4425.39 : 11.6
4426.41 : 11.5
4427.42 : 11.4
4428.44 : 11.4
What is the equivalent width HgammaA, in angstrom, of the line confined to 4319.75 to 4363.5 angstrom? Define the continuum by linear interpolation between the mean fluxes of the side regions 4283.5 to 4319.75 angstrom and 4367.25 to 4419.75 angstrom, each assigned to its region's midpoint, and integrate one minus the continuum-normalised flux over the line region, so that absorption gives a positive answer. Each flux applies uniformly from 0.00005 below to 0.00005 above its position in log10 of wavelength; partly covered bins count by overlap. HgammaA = 0.48 angstrom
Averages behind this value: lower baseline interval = 11.1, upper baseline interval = 11.5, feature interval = 11.2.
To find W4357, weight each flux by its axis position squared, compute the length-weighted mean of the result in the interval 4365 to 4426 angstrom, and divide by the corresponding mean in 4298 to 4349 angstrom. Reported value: 1.1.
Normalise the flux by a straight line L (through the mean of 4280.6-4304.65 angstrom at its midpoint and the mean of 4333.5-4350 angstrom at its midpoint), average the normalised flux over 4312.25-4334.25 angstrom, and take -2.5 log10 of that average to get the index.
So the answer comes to 0.06 mag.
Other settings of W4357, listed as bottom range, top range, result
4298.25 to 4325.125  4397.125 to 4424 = 1.11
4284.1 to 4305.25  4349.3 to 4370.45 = 1.07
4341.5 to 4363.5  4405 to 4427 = 1.08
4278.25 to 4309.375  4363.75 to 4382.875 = 1.08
